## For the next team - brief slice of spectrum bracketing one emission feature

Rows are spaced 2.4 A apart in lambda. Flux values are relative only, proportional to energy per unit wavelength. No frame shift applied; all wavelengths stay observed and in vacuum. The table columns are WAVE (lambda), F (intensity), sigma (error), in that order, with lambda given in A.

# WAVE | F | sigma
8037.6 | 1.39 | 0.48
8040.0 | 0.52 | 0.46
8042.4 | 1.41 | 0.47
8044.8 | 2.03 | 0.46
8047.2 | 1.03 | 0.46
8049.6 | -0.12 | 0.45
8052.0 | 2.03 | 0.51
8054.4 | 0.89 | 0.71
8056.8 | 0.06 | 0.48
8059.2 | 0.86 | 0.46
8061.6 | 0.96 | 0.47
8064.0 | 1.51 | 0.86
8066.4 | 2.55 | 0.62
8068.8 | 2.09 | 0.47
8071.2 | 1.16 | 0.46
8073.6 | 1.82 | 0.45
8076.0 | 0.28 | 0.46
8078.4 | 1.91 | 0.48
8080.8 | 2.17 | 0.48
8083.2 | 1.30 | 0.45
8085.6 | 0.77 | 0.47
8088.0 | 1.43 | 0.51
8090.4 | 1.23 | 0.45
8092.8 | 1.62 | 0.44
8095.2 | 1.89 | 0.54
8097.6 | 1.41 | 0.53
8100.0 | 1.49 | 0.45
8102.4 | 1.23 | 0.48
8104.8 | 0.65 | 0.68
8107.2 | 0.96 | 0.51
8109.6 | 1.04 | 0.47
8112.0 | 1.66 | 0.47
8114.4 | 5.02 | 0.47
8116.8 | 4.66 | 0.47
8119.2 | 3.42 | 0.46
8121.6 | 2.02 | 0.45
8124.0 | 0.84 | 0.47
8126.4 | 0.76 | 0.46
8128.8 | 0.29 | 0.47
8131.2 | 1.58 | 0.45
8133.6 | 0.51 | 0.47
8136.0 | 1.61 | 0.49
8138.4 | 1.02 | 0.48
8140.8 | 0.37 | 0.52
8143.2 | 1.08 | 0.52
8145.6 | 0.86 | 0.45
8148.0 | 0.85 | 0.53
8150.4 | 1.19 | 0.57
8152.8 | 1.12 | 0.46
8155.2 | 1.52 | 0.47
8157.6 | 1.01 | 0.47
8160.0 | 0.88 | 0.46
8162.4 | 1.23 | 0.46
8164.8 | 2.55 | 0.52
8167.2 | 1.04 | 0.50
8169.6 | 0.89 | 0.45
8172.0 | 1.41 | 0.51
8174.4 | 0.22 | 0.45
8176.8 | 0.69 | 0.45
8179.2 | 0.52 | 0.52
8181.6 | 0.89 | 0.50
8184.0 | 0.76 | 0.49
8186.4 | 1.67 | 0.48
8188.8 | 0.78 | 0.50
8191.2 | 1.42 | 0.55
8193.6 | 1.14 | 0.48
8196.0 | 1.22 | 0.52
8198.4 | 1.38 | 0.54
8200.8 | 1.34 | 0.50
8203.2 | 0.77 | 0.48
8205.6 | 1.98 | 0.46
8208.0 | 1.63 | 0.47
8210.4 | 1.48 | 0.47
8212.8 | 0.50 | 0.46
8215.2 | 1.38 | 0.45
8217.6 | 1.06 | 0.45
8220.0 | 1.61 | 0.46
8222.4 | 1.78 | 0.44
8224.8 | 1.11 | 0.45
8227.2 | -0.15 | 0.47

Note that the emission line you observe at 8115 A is H-gamma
